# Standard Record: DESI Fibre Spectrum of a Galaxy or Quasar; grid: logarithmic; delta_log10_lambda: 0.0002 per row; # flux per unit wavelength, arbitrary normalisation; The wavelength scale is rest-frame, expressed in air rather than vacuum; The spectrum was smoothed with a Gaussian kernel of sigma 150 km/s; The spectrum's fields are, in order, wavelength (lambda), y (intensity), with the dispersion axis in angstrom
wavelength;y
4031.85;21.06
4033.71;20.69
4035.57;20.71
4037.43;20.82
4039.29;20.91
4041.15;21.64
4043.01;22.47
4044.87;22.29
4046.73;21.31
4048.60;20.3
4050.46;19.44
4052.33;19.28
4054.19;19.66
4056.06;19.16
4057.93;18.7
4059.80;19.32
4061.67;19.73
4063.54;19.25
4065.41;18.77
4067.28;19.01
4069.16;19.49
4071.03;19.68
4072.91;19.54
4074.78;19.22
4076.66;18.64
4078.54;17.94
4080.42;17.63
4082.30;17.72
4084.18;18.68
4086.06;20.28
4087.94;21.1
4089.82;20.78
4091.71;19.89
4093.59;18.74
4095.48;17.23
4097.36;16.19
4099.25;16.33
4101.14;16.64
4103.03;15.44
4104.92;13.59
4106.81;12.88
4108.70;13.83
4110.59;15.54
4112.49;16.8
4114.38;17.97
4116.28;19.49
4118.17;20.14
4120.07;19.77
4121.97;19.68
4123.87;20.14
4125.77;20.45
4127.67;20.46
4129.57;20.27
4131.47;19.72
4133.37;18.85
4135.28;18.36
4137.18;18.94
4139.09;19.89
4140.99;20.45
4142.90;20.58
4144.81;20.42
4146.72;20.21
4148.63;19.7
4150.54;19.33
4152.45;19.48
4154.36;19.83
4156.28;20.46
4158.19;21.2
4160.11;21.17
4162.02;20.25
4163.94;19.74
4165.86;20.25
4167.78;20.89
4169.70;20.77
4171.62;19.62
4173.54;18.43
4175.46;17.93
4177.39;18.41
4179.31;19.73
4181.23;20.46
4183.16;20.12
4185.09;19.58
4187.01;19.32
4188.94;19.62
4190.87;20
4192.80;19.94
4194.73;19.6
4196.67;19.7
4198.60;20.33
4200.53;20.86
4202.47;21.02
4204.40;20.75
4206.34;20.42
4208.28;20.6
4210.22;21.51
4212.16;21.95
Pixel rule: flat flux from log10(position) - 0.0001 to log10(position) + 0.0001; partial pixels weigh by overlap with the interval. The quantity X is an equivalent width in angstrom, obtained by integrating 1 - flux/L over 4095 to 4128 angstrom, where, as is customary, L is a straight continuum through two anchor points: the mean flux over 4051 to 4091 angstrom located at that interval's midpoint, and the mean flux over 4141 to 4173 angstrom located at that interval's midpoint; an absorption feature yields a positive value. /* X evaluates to 4.0 angstrom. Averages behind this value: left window 19.2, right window 20.2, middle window 17.3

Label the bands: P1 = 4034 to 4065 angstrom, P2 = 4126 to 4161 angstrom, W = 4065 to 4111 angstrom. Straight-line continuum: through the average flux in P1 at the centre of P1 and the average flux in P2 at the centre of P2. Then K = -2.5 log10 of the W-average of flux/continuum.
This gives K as 0.14 mag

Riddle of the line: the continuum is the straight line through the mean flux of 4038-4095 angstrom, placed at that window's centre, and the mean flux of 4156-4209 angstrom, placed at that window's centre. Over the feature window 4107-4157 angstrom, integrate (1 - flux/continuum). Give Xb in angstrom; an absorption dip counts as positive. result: 1.81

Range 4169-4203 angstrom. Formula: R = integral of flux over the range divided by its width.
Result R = 19.7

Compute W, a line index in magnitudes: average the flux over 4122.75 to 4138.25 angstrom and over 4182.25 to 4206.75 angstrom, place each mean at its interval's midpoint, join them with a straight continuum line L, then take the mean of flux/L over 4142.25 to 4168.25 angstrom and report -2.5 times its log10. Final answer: -0.02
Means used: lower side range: 19.6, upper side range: 20.1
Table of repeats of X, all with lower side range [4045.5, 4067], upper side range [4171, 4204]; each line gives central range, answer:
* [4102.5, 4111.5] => 2.5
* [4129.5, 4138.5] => 0.2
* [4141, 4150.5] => -0.2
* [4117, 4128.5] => -0.3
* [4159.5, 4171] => -0.5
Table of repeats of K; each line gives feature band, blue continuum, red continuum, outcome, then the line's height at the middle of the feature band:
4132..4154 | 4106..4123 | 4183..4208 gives -0.075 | 18.3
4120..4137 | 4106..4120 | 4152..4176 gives -0.108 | 17.9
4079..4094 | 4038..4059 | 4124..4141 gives 0.043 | 20.1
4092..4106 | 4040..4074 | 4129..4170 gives 0.212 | 20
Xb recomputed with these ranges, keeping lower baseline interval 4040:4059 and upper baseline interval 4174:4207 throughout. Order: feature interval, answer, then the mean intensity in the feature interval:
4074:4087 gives 1.1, 18.6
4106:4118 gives 2.3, 16.4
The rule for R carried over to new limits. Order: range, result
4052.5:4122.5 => 18.2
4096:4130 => 17.5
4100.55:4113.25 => 14.9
